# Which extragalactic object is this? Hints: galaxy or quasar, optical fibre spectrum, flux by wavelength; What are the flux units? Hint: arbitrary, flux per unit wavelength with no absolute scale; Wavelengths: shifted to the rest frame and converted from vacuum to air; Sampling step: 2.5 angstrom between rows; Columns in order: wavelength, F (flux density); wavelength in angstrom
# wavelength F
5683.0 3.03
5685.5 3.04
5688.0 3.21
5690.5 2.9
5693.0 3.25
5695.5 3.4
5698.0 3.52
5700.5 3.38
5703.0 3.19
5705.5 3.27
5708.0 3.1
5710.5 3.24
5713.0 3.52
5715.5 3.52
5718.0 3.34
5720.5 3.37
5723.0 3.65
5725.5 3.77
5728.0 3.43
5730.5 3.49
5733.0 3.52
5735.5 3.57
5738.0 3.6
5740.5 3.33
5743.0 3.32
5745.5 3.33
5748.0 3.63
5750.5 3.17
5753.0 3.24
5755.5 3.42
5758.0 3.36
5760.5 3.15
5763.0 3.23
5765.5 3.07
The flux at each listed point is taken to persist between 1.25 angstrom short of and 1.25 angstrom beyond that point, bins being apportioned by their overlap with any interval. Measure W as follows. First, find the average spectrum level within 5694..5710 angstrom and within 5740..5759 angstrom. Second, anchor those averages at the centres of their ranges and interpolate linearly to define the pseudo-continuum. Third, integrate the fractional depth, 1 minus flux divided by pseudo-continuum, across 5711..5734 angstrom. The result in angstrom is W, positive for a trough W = -1.2 angstrom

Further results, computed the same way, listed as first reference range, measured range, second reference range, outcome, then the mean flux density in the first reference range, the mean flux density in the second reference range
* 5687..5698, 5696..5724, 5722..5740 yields 0.1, 3.23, 3.56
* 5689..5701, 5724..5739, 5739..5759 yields -1.1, 3.28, 3.35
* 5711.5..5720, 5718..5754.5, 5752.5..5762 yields -0.9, 3.45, 3.29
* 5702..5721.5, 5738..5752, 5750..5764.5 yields -0.4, 3.32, 3.26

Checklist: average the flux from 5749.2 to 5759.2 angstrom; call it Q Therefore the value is 3.3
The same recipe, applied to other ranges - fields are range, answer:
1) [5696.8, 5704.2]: 3.36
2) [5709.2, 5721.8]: 3.4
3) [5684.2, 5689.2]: 3.12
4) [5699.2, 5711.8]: 3.24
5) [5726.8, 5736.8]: 3.5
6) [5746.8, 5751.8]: 3.4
